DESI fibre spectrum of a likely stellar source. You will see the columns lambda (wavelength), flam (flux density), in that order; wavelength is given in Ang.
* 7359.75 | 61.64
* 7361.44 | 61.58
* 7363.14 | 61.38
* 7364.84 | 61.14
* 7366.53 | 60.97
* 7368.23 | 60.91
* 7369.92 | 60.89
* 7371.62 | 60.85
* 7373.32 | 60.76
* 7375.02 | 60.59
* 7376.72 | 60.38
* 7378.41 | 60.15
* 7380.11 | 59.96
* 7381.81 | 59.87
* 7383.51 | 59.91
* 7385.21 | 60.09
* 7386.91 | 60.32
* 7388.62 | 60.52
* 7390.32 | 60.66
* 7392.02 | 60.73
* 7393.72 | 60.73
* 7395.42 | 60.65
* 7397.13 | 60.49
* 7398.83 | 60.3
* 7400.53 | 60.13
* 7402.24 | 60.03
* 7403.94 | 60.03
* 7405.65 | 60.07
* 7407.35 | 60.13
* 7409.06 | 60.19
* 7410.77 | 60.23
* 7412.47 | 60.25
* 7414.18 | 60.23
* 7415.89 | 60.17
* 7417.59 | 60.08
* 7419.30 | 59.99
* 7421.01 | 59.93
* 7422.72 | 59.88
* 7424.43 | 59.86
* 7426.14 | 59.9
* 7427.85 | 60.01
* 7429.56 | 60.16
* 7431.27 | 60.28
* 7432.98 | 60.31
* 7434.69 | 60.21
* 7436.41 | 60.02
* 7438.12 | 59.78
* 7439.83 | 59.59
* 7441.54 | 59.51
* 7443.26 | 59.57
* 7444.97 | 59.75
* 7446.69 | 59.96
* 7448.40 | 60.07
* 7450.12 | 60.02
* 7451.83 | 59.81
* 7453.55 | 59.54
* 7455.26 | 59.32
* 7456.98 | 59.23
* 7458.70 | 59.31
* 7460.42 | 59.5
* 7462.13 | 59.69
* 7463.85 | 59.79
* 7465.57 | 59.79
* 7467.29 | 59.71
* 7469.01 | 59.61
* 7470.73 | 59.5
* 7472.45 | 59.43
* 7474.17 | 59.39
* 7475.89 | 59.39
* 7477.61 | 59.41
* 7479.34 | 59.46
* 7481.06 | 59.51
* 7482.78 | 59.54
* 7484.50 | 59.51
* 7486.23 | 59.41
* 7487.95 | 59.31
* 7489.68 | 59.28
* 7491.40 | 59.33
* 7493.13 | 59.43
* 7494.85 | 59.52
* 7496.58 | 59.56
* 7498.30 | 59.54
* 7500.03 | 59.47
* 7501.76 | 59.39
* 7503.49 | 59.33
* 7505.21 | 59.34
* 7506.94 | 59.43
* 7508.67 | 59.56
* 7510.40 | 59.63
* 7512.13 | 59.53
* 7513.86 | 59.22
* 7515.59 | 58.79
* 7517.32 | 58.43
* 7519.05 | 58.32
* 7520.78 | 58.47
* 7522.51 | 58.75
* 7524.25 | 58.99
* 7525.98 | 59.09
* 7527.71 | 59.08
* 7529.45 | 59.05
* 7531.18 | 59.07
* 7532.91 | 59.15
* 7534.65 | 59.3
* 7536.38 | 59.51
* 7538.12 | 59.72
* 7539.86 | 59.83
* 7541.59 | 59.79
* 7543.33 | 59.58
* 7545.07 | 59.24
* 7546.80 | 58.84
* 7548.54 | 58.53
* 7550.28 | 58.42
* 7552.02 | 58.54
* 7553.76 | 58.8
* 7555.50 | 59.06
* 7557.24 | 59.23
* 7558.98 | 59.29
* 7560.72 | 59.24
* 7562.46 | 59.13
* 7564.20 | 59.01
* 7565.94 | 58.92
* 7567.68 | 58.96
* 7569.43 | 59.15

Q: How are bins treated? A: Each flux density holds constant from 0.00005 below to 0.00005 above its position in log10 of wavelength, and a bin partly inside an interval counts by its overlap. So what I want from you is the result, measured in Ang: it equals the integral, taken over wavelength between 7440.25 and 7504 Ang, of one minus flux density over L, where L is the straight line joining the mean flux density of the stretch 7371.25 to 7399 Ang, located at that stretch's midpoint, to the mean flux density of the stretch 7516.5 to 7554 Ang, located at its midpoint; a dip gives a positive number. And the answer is 0.1 Ang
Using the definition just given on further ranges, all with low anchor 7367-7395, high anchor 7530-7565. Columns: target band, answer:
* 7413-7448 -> 0.1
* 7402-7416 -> 0.0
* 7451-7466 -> 0.1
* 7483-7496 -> 0.0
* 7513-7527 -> 0.1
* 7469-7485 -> 0.1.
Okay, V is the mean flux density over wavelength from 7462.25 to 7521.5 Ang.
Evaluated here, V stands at 59.4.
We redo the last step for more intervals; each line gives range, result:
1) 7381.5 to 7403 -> 60.3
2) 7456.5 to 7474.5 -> 59.6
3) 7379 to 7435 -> 60.2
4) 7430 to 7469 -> 59.8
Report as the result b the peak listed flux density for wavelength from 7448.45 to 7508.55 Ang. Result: 60.02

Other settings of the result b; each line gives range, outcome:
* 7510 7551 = 59.83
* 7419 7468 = 60.31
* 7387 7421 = 60.73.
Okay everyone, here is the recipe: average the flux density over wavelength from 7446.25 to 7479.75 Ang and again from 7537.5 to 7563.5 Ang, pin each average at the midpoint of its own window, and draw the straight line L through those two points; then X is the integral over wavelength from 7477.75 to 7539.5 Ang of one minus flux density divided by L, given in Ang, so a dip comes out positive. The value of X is 0.1 Ang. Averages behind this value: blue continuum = 59.6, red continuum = 59.1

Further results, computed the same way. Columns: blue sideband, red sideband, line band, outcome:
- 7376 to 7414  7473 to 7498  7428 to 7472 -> 0.00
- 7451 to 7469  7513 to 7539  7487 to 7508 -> -0.06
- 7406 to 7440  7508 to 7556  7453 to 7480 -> 0.08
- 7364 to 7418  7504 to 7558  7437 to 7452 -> 0.03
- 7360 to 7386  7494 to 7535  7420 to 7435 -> 0.01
